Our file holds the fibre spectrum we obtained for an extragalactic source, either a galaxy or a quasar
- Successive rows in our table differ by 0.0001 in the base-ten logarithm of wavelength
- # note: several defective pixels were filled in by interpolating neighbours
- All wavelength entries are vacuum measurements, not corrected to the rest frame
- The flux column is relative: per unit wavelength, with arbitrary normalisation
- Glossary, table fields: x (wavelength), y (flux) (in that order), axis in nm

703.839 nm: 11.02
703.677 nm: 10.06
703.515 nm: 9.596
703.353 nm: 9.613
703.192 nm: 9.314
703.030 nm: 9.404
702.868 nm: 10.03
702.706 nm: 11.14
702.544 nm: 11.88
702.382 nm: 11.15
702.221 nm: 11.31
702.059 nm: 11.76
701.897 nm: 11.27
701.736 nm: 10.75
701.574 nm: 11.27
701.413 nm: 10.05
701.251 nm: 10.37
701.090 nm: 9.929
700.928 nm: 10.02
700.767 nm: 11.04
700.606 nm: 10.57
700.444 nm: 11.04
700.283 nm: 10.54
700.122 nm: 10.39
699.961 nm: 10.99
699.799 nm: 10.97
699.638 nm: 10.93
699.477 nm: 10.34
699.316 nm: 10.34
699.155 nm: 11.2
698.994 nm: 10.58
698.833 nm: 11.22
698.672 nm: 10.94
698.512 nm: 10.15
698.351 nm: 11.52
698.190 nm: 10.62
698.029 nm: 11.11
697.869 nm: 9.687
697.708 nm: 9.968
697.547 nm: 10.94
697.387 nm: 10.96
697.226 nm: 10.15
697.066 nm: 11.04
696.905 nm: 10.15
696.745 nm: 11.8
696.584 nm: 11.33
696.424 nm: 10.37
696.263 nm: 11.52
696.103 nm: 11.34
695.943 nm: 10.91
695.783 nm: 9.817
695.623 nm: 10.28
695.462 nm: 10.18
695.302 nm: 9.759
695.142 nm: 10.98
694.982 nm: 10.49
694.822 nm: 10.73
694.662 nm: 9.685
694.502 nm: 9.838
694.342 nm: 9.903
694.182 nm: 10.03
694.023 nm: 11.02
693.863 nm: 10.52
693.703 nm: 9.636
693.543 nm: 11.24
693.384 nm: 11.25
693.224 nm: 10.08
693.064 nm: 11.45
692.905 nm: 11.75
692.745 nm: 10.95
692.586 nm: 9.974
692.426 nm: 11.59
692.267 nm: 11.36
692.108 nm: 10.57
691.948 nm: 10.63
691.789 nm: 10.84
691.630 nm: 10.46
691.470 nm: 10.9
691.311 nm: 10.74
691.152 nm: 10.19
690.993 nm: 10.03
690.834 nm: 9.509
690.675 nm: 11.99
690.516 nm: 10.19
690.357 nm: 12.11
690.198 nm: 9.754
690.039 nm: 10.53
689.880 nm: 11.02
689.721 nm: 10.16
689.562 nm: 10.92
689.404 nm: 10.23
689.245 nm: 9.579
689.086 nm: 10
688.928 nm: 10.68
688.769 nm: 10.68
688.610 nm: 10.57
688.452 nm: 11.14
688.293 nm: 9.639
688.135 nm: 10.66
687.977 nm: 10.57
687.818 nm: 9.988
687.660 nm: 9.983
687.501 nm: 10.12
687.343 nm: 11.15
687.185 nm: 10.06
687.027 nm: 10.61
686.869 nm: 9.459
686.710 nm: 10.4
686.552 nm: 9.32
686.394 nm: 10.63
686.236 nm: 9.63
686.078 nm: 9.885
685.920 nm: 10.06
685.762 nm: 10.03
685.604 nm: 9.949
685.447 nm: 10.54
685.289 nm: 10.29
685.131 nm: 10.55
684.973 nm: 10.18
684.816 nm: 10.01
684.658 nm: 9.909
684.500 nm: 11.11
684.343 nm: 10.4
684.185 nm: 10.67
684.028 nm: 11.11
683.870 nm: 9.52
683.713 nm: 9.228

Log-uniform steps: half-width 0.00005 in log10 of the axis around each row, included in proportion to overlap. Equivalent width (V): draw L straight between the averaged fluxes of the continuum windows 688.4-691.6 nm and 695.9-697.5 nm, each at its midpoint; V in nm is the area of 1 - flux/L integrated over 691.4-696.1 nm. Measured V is 0.08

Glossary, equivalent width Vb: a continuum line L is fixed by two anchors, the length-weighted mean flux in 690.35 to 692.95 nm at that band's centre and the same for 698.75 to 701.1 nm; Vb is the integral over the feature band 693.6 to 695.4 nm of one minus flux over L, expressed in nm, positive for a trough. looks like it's 0.08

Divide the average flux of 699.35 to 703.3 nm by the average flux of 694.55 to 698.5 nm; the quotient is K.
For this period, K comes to 1.0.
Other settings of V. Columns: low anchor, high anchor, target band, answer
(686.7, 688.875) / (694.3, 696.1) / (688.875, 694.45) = -0.16 nm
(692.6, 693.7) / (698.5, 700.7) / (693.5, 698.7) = 0.14 nm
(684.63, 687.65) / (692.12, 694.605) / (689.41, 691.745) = -0.03 nm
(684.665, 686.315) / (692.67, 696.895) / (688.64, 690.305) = -0.01 nm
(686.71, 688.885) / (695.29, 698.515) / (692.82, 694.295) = -0.03 nm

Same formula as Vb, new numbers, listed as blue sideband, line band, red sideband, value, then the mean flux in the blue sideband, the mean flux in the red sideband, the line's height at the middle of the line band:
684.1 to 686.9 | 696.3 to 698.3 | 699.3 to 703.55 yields -0.040 nm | 10.2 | 10.6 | 10.5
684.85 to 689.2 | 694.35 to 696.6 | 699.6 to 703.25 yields 0.009 nm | 10.2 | 10.7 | 10.5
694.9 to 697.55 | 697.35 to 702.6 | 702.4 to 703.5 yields -0.167 nm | 10.7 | 10.2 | 10.4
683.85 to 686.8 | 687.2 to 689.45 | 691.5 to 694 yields 0.026 nm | 10.2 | 10.8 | 10.5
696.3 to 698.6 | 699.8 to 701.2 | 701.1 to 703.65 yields 0.005 nm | 10.7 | 10.6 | 10.6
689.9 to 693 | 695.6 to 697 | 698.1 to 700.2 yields -0.012 nm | 10.8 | 10.8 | 10.8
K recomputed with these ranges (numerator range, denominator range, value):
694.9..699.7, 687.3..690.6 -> 1.02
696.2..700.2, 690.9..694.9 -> 1.01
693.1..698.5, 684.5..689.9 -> 1.03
